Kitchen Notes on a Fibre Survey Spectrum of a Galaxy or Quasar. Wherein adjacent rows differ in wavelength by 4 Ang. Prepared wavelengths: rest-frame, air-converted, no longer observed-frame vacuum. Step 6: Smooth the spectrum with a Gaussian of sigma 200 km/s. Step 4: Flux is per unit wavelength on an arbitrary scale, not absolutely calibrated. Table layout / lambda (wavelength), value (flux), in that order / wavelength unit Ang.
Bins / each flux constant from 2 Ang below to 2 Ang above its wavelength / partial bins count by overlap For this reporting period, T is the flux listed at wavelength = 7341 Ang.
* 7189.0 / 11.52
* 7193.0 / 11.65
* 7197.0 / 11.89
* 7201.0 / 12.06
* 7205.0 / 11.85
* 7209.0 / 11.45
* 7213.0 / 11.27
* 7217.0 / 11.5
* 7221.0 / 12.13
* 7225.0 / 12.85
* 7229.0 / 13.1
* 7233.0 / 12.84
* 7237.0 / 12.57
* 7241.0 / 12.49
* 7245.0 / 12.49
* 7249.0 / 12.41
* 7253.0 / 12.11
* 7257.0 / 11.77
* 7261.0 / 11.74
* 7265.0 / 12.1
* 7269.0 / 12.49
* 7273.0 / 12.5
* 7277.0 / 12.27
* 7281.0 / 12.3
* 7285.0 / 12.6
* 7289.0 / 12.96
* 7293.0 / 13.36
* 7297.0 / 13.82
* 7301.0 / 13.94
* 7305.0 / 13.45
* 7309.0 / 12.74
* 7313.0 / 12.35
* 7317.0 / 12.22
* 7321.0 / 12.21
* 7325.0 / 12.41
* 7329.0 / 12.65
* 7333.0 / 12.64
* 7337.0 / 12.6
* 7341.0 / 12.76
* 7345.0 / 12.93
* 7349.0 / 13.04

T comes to 12.76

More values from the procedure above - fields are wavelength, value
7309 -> 12.74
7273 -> 12.5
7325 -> 12.41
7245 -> 12.49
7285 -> 12.6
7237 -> 12.57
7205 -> 11.85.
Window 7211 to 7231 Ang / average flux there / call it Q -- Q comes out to 12.2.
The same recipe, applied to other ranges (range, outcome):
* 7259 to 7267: 11.9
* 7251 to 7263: 11.9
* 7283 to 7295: 13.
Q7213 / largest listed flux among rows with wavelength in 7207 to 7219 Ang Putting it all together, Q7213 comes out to 11.5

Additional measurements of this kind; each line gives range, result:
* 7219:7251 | 13.1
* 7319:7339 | 12.65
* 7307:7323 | 12.74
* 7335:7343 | 12.76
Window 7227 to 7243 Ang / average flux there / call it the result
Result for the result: 12.8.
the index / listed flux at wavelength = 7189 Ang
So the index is 11.52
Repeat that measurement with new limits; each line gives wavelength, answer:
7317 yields 12.22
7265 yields 12.1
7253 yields 12.11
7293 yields 13.36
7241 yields 12.49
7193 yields 11.65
